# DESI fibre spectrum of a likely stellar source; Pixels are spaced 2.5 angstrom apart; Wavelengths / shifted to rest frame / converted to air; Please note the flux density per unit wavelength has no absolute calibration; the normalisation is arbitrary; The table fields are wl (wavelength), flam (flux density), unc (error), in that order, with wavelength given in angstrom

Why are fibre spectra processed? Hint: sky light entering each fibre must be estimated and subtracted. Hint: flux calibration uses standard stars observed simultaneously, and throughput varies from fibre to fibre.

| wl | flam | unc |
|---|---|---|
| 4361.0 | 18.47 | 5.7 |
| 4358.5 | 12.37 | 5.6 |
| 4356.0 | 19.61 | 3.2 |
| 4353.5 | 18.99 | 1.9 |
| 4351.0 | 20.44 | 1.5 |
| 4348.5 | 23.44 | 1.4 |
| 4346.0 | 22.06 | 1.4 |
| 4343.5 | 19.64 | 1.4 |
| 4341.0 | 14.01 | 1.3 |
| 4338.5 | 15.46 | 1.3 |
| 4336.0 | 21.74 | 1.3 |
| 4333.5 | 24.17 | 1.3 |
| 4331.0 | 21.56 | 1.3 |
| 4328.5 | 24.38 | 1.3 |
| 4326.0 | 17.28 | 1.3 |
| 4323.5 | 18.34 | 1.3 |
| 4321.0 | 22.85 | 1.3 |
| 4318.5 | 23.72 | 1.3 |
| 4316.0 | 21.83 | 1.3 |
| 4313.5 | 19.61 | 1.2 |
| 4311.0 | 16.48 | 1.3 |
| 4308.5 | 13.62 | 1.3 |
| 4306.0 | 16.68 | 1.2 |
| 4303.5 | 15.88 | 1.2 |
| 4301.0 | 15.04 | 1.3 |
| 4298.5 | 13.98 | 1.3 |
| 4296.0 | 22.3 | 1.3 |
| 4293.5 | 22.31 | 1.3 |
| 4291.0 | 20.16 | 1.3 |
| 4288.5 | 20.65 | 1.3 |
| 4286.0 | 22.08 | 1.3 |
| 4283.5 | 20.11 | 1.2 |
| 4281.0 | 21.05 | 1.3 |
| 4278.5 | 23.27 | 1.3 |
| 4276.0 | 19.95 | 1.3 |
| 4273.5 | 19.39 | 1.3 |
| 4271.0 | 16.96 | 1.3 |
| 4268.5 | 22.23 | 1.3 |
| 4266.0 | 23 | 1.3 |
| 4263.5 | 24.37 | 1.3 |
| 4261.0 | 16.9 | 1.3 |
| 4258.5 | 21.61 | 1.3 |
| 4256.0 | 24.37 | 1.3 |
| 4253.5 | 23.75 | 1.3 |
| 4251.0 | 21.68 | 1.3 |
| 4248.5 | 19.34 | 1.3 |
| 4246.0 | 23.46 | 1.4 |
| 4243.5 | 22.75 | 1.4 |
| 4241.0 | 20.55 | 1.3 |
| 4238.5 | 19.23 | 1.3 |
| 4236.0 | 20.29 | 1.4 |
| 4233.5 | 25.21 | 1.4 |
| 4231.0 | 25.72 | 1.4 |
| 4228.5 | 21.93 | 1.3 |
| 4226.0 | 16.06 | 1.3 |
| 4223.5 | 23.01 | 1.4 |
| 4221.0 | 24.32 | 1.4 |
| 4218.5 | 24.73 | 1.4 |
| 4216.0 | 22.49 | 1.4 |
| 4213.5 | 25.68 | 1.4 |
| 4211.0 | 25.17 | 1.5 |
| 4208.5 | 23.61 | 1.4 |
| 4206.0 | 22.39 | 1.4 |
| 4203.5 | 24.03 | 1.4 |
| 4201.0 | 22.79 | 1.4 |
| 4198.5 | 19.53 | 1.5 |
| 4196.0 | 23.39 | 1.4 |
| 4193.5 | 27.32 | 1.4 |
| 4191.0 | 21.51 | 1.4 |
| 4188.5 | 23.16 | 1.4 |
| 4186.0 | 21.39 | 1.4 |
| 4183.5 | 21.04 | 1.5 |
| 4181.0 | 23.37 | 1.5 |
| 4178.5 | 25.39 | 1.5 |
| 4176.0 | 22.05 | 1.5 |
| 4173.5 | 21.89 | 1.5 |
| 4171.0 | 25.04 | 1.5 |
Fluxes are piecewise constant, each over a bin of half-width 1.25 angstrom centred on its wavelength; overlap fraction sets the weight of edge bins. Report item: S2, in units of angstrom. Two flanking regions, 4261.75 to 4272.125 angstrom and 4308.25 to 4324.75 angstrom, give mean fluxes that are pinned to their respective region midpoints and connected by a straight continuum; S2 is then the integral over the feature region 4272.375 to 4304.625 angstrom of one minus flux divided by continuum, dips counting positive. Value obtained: 1.6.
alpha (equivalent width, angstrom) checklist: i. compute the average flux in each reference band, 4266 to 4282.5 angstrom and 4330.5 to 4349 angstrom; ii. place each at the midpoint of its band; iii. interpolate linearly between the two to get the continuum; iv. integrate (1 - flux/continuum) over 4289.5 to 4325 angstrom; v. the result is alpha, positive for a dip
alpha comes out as 2.8 angstrom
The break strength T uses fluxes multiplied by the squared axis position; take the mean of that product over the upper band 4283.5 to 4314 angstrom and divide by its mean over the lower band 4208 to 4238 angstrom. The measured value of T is 0.8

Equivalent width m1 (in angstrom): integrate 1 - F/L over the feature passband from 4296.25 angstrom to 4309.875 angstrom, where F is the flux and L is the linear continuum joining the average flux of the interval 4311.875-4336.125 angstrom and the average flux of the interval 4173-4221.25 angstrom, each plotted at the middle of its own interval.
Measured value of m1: 3.9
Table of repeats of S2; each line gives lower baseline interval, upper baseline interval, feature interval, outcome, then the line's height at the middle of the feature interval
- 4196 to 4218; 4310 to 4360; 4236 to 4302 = 2.60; 21.6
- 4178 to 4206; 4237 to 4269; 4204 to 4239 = -0.92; 22.4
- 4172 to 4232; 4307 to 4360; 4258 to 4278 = 0.63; 21.3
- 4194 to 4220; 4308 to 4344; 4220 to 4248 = 0.87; 22.7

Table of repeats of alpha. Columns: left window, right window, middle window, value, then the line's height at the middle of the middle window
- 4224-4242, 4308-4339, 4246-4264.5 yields -0.6 angstrom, 21.1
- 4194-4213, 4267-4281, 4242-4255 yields -0.4 angstrom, 21.5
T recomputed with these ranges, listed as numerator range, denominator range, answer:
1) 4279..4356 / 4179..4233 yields 0.90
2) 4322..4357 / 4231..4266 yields 0.95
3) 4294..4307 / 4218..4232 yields 0.79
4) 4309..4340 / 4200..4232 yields 0.92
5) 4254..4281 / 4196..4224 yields 0.93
